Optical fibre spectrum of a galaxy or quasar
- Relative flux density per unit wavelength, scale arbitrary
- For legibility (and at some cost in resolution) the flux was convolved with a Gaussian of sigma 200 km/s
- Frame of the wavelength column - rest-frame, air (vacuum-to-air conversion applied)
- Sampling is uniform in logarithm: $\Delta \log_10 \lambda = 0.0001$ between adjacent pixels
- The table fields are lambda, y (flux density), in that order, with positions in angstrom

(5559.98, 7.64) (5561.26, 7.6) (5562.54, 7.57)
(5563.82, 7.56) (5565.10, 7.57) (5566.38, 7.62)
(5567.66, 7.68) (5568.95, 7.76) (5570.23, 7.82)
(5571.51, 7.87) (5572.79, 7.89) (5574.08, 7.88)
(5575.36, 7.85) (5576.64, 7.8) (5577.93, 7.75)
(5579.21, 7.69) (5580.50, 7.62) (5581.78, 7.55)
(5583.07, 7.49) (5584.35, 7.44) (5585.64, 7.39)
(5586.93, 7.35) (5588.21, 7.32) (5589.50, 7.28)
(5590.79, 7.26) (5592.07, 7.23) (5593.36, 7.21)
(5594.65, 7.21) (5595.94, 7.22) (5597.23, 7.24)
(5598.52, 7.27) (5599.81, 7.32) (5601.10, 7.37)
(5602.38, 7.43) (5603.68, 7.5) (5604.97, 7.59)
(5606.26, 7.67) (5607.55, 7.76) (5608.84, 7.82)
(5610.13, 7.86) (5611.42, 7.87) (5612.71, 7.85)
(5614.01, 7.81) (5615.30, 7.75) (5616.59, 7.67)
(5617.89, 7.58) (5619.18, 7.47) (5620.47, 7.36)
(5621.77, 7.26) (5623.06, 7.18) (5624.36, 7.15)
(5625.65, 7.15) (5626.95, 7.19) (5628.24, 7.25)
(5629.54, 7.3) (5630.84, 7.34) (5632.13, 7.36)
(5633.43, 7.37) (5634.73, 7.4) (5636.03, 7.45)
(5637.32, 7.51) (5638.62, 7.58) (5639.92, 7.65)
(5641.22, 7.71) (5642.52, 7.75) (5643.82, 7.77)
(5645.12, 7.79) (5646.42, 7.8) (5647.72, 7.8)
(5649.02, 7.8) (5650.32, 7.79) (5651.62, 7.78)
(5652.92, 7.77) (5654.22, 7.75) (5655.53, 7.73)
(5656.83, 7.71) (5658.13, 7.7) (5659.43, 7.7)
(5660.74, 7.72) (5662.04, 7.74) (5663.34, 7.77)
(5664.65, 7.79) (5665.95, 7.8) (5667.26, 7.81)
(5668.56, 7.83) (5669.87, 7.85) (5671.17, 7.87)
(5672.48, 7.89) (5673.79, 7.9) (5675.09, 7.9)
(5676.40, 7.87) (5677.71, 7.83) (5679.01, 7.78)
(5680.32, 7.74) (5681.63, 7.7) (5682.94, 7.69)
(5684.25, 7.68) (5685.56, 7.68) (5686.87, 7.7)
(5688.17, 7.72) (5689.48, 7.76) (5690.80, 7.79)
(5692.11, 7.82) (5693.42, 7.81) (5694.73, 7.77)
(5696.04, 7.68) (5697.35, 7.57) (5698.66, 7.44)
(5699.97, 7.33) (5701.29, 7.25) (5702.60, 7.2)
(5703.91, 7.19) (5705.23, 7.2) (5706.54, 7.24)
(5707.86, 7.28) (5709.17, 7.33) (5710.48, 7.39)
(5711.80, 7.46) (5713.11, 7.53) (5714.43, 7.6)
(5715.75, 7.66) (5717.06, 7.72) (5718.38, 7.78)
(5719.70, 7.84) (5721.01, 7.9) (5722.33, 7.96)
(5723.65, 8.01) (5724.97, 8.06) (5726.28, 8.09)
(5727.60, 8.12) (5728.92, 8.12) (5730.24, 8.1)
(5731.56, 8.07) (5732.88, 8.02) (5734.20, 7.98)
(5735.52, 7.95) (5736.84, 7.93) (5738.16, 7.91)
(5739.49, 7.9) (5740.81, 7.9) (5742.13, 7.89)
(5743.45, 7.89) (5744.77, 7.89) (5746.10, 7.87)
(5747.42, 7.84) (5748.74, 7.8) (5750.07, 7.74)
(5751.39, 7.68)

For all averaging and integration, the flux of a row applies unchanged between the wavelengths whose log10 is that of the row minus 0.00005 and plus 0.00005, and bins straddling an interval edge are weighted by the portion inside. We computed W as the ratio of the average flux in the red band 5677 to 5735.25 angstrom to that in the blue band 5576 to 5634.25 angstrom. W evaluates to 1.0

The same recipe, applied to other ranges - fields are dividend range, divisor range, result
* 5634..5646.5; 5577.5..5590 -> 1.02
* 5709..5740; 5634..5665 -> 1.02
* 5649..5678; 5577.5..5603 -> 1.06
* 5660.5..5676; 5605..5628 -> 1.04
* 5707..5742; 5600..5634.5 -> 1.04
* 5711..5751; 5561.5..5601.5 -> 1.05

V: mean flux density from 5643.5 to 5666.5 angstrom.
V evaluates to 7.76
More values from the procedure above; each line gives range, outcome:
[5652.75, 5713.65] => 7.65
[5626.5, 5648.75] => 7.54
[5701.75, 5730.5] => 7.66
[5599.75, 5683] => 7.64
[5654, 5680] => 7.8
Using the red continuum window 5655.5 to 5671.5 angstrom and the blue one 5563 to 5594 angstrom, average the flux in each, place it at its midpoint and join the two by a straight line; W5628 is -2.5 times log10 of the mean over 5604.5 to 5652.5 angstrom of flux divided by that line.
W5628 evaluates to 0.02 mag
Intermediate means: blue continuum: 7.58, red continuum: 7.77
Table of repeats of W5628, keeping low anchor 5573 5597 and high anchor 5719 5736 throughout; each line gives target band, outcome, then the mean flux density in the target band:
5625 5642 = 0.04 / 7.41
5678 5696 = 0.02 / 7.74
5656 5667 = 0.00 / 7.75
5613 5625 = 0.02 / 7.48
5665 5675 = -0.01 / 7.85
